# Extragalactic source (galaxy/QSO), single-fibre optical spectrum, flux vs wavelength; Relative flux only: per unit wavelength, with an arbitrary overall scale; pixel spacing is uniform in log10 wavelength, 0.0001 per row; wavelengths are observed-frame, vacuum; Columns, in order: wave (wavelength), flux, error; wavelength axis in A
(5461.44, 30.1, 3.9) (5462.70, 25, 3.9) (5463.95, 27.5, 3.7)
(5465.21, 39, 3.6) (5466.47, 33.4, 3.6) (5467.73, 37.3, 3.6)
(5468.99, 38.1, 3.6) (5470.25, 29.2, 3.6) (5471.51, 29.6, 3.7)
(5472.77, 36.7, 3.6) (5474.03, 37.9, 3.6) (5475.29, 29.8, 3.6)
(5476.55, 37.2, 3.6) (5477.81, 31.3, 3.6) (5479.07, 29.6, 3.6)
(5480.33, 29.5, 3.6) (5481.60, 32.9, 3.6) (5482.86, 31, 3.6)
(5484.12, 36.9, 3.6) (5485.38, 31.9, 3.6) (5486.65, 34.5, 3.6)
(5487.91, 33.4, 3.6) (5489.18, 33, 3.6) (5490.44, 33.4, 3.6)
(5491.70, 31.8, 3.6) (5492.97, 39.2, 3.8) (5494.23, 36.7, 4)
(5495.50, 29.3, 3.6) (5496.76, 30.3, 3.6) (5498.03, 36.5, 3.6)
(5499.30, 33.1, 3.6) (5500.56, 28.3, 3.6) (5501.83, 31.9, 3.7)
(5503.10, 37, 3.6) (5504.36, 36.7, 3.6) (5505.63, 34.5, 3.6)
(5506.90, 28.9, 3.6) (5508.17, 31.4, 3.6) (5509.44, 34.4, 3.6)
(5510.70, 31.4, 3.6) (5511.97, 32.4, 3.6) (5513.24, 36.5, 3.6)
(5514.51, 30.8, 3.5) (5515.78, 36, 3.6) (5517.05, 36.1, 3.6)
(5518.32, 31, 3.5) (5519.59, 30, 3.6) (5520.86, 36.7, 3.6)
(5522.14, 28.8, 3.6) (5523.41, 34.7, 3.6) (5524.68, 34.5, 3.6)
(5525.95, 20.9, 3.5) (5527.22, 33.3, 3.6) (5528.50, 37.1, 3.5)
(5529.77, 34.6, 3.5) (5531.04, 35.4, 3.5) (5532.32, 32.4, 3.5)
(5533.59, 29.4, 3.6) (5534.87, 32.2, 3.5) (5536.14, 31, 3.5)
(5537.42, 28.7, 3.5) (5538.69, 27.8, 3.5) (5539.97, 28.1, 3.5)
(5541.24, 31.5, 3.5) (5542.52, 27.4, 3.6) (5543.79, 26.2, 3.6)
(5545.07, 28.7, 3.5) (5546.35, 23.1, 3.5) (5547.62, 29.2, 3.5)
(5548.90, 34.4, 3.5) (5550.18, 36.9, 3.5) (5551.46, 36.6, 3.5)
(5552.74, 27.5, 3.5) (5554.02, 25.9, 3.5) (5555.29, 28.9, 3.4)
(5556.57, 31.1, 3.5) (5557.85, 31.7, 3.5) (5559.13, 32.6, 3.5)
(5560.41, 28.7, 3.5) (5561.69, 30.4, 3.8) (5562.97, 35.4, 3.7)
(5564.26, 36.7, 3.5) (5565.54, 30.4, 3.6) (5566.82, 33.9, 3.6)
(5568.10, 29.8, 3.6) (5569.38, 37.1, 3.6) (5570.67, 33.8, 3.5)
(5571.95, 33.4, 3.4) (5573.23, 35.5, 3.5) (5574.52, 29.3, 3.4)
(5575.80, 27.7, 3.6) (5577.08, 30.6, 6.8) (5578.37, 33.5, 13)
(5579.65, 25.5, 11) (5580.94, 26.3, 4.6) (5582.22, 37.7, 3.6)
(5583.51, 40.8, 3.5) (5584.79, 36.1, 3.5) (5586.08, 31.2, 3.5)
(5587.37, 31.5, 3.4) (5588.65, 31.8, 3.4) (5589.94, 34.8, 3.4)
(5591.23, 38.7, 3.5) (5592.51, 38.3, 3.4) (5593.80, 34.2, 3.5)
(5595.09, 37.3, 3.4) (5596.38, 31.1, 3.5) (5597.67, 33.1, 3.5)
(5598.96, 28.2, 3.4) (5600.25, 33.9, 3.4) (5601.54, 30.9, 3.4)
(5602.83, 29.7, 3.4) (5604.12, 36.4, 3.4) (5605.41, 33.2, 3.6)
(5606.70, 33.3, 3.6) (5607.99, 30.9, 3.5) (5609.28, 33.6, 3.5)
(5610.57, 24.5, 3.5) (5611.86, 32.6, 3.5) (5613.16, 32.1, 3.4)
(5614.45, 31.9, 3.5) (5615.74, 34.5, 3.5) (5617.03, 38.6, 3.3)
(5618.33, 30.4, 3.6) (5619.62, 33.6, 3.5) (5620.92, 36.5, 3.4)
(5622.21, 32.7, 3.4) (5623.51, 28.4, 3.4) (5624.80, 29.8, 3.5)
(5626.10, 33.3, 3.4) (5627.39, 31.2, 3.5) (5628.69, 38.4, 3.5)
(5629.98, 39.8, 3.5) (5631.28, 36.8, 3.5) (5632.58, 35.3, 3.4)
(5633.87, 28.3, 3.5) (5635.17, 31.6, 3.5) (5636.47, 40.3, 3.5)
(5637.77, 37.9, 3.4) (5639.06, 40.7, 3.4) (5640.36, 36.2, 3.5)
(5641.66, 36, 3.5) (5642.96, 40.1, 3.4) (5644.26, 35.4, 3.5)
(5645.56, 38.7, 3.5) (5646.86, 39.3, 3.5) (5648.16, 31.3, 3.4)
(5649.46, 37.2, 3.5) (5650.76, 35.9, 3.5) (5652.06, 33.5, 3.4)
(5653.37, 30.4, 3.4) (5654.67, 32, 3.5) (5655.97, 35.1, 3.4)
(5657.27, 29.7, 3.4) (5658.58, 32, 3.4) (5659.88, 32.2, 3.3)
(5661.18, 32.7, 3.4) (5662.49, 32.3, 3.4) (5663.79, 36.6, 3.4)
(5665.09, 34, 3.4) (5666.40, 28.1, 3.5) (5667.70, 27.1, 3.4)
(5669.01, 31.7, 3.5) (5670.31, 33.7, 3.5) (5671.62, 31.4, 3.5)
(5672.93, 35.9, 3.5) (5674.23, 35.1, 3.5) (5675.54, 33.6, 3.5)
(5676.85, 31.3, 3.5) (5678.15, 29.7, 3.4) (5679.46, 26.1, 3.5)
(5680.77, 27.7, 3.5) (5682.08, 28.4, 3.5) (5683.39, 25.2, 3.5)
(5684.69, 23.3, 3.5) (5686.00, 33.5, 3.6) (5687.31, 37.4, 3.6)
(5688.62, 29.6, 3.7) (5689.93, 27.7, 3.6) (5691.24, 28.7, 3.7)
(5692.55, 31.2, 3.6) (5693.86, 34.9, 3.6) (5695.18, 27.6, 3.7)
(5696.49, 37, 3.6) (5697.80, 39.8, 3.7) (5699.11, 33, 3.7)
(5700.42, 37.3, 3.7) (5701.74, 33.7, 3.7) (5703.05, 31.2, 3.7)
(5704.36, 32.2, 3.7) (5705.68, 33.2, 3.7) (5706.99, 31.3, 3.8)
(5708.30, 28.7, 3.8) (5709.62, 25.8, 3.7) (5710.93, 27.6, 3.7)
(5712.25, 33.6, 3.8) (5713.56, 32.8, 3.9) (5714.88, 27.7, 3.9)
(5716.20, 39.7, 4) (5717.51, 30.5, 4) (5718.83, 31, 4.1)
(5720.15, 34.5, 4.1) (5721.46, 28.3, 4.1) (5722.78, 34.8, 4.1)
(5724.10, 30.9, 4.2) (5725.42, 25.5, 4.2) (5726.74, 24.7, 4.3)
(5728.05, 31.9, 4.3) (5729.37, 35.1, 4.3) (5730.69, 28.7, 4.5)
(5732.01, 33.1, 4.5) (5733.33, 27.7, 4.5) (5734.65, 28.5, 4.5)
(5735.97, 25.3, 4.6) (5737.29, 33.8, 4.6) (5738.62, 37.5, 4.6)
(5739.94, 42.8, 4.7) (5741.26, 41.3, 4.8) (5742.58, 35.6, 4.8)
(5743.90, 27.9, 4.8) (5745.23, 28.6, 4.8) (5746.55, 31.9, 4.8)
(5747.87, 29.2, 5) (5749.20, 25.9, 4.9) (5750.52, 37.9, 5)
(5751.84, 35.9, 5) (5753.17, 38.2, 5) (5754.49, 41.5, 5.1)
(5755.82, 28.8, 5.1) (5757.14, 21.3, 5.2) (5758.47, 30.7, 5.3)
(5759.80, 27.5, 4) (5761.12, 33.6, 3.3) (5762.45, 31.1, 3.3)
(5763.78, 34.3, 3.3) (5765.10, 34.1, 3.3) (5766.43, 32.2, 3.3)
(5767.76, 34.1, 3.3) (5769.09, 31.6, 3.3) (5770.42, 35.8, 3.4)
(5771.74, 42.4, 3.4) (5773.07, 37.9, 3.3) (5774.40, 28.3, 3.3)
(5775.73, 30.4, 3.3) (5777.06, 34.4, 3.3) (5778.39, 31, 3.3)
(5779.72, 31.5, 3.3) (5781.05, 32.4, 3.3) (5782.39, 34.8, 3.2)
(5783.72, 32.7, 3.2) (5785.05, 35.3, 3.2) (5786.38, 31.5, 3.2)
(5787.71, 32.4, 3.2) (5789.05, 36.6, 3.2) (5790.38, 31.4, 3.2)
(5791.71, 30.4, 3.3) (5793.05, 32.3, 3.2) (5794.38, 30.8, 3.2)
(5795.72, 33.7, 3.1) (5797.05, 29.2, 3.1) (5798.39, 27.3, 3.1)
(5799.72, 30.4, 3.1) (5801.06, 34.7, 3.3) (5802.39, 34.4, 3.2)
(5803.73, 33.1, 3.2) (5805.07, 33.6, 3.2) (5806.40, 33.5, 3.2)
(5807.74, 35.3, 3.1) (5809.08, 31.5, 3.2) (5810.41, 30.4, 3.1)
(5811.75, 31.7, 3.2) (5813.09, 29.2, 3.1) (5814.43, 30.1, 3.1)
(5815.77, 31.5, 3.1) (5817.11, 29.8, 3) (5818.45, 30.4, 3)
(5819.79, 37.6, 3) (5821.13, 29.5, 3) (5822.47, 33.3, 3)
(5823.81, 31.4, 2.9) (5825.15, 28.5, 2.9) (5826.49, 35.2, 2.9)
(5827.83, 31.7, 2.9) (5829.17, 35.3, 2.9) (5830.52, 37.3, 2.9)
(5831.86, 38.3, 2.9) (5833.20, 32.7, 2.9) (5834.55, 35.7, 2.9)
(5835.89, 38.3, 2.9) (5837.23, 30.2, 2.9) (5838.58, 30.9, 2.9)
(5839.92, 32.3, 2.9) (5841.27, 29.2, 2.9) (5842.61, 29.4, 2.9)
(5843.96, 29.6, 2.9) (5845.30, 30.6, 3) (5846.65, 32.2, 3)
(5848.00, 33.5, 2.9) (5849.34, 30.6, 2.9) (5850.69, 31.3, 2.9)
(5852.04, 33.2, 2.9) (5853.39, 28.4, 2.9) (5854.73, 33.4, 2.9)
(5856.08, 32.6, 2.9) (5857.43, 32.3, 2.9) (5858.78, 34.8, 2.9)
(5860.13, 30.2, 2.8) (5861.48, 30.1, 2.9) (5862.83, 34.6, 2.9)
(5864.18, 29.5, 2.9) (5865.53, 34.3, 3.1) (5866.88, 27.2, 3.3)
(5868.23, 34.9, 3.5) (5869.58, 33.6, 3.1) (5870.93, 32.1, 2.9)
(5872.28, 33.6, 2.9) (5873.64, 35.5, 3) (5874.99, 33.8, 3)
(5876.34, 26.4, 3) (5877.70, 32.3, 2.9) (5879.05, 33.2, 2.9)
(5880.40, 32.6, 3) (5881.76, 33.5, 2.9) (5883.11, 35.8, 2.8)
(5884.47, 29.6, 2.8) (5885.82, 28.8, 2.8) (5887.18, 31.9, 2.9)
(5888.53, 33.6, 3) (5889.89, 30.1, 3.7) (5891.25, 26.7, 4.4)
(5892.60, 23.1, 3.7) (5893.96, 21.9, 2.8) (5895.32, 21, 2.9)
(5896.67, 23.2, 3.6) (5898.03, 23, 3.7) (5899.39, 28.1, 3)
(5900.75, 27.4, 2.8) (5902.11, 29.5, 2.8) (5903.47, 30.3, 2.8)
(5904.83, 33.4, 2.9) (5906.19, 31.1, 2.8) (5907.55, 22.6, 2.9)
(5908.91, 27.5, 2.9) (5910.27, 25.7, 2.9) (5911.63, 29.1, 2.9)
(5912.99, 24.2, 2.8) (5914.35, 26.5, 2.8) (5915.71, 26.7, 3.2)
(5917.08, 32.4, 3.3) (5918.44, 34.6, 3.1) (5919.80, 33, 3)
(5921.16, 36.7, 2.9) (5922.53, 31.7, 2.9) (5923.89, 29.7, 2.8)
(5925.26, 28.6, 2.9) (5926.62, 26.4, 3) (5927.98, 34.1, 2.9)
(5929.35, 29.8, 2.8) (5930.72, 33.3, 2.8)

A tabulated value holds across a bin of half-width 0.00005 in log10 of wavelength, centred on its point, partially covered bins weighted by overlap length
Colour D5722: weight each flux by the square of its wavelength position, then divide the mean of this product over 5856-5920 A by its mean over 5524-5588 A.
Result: 1.1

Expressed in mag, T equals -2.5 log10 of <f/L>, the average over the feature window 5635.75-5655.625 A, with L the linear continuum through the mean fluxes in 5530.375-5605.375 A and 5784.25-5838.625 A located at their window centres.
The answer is -0.132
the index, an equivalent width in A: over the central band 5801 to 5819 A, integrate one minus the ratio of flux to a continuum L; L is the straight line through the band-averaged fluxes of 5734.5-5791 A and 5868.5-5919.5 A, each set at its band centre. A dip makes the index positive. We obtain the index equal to -0.2 A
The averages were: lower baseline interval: 33.1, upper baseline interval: 29.4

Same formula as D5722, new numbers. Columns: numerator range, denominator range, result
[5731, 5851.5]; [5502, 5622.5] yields 1.09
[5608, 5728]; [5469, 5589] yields 1.06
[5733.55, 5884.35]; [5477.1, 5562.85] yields 1.13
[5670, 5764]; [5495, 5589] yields 1.06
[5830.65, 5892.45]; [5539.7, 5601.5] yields 1.11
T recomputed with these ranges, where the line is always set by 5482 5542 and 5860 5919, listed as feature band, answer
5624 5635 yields -0.07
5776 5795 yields -0.07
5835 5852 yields -0.06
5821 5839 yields -0.12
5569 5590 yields -0.02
